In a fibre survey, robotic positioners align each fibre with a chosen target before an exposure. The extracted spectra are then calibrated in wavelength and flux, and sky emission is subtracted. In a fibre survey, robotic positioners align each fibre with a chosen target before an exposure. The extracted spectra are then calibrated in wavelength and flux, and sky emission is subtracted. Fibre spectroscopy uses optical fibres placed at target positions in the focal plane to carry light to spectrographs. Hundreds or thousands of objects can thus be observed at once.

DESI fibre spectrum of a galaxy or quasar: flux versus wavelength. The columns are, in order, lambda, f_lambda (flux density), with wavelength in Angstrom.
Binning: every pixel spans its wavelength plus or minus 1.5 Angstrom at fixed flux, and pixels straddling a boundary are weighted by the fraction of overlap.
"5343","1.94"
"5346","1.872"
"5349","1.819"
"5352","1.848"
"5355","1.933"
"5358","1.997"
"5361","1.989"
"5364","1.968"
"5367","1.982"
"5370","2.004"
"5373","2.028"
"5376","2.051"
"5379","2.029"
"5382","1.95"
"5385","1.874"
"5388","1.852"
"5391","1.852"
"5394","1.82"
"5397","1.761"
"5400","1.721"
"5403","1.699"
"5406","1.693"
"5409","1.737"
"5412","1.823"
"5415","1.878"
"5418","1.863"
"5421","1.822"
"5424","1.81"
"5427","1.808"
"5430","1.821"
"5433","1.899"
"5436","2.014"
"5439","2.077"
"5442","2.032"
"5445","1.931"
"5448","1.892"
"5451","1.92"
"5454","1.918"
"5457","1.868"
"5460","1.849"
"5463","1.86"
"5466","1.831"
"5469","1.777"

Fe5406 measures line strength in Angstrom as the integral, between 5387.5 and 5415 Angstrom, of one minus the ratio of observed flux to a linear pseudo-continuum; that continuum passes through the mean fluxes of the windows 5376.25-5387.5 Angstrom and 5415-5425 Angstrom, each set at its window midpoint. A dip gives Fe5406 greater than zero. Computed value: 1.7 Angstrom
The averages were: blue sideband 1.95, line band 1.78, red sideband 1.84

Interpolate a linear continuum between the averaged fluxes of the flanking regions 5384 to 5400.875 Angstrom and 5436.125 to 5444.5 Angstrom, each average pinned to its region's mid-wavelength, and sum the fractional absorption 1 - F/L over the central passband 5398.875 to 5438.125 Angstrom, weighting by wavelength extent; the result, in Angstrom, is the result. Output 2.3 Angstrom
